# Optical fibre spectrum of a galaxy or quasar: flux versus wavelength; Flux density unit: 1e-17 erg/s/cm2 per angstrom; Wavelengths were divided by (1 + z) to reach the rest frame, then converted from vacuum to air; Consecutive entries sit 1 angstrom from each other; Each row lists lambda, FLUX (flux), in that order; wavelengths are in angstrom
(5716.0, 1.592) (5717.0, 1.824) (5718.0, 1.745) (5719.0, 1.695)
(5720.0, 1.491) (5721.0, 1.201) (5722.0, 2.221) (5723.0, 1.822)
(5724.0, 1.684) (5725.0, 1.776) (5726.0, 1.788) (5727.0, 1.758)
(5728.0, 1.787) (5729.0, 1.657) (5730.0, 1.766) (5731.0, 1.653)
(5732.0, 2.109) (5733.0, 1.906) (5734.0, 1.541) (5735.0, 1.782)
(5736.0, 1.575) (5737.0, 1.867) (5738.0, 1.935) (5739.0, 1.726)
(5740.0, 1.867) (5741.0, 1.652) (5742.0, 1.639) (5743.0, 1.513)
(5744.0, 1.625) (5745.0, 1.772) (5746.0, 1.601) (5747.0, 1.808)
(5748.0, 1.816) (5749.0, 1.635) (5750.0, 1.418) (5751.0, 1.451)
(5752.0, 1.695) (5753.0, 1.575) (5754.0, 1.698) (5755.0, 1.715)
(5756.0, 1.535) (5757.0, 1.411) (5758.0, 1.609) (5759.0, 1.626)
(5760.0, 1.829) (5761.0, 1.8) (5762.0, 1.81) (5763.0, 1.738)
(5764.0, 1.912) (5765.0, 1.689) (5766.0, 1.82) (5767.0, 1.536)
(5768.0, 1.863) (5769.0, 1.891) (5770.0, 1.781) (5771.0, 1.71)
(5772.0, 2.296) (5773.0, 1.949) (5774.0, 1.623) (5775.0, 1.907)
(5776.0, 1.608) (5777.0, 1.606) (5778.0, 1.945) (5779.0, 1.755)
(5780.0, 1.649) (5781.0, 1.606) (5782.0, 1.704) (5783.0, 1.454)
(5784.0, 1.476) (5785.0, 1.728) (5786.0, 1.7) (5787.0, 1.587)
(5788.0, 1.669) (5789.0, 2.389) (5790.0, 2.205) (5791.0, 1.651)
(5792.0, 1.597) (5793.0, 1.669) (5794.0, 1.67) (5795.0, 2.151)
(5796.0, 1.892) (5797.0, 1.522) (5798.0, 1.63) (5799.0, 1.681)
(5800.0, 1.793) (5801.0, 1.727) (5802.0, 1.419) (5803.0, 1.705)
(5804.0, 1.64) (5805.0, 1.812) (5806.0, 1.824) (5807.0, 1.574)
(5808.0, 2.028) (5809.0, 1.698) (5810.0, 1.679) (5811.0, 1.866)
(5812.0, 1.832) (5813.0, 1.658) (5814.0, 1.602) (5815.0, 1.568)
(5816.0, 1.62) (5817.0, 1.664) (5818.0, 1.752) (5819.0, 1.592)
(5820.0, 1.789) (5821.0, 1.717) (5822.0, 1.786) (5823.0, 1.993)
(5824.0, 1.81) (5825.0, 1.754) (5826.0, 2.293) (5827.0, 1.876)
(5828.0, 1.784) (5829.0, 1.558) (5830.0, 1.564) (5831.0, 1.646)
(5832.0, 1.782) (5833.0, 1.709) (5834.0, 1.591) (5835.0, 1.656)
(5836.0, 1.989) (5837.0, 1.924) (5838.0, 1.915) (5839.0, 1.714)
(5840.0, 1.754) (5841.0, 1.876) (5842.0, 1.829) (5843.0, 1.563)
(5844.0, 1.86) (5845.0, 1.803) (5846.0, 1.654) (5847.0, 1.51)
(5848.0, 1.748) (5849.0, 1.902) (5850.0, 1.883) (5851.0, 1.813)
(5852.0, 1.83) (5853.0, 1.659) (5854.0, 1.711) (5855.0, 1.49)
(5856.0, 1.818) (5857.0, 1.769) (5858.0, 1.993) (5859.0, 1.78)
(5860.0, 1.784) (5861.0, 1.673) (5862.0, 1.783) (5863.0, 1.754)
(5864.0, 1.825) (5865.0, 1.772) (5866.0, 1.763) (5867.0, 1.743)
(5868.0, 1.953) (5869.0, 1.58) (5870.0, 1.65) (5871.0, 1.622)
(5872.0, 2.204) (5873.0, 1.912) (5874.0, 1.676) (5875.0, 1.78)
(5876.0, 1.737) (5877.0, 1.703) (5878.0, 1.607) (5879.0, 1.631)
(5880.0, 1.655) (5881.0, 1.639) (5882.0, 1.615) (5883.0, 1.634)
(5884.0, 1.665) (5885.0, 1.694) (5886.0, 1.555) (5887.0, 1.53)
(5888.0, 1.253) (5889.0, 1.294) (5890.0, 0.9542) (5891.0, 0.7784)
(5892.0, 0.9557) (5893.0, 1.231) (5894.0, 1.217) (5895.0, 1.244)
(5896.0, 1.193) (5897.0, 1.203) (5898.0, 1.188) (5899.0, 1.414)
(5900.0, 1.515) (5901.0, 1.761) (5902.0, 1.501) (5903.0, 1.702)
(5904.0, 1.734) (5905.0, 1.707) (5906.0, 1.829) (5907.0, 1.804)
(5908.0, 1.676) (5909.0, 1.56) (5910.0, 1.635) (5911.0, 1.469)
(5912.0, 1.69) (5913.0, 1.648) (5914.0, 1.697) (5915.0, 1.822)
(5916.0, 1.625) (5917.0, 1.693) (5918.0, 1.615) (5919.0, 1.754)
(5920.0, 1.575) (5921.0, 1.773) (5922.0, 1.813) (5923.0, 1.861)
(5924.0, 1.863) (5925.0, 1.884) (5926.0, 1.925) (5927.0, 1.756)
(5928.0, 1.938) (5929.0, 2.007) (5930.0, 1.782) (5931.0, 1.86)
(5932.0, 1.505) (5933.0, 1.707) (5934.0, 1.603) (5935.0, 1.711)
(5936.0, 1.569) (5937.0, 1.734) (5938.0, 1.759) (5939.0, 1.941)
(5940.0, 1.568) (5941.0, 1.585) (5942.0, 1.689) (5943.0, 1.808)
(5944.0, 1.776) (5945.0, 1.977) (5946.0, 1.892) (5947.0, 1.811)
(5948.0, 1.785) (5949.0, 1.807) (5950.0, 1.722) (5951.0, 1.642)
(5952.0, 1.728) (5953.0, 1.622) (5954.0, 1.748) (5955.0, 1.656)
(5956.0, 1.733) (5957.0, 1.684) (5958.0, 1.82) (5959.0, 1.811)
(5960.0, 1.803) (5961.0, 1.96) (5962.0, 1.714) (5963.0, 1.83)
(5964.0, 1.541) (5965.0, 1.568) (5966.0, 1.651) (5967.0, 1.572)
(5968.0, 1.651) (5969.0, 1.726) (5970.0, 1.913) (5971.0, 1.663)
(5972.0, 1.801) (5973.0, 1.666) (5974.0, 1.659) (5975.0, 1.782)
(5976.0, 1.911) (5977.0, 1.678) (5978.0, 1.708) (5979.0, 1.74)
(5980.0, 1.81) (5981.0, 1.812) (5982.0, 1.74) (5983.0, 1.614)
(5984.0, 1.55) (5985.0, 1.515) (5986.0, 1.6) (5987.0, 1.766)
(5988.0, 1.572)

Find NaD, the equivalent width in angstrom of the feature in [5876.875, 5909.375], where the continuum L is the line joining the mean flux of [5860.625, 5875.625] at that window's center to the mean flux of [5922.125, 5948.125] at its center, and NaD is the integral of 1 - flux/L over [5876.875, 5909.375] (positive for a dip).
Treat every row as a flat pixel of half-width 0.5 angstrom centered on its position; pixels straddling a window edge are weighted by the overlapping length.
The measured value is 5.6 angstrom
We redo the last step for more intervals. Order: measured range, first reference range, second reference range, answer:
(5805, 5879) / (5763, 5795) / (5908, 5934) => -0.3 angstrom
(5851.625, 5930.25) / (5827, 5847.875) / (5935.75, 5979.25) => 4.4 angstrom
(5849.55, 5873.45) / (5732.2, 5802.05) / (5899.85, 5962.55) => -0.7 angstrom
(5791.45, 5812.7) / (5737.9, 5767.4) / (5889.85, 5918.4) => -1.5 angstrom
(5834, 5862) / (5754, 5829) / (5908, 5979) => -0.5 angstrom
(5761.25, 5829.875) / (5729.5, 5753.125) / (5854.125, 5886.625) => -1.5 angstrom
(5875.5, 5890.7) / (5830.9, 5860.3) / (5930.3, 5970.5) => 1.9 angstrom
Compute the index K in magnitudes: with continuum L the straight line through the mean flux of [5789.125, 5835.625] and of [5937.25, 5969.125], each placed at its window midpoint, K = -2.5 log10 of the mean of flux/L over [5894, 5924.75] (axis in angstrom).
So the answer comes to 0.08 mag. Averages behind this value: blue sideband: 1.75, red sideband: 1.74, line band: 1.61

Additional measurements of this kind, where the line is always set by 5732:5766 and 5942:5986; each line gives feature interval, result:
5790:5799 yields -0.03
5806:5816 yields -0.01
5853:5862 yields -0.02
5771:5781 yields -0.06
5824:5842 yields -0.05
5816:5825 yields -0.03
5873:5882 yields 0.02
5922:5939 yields -0.04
